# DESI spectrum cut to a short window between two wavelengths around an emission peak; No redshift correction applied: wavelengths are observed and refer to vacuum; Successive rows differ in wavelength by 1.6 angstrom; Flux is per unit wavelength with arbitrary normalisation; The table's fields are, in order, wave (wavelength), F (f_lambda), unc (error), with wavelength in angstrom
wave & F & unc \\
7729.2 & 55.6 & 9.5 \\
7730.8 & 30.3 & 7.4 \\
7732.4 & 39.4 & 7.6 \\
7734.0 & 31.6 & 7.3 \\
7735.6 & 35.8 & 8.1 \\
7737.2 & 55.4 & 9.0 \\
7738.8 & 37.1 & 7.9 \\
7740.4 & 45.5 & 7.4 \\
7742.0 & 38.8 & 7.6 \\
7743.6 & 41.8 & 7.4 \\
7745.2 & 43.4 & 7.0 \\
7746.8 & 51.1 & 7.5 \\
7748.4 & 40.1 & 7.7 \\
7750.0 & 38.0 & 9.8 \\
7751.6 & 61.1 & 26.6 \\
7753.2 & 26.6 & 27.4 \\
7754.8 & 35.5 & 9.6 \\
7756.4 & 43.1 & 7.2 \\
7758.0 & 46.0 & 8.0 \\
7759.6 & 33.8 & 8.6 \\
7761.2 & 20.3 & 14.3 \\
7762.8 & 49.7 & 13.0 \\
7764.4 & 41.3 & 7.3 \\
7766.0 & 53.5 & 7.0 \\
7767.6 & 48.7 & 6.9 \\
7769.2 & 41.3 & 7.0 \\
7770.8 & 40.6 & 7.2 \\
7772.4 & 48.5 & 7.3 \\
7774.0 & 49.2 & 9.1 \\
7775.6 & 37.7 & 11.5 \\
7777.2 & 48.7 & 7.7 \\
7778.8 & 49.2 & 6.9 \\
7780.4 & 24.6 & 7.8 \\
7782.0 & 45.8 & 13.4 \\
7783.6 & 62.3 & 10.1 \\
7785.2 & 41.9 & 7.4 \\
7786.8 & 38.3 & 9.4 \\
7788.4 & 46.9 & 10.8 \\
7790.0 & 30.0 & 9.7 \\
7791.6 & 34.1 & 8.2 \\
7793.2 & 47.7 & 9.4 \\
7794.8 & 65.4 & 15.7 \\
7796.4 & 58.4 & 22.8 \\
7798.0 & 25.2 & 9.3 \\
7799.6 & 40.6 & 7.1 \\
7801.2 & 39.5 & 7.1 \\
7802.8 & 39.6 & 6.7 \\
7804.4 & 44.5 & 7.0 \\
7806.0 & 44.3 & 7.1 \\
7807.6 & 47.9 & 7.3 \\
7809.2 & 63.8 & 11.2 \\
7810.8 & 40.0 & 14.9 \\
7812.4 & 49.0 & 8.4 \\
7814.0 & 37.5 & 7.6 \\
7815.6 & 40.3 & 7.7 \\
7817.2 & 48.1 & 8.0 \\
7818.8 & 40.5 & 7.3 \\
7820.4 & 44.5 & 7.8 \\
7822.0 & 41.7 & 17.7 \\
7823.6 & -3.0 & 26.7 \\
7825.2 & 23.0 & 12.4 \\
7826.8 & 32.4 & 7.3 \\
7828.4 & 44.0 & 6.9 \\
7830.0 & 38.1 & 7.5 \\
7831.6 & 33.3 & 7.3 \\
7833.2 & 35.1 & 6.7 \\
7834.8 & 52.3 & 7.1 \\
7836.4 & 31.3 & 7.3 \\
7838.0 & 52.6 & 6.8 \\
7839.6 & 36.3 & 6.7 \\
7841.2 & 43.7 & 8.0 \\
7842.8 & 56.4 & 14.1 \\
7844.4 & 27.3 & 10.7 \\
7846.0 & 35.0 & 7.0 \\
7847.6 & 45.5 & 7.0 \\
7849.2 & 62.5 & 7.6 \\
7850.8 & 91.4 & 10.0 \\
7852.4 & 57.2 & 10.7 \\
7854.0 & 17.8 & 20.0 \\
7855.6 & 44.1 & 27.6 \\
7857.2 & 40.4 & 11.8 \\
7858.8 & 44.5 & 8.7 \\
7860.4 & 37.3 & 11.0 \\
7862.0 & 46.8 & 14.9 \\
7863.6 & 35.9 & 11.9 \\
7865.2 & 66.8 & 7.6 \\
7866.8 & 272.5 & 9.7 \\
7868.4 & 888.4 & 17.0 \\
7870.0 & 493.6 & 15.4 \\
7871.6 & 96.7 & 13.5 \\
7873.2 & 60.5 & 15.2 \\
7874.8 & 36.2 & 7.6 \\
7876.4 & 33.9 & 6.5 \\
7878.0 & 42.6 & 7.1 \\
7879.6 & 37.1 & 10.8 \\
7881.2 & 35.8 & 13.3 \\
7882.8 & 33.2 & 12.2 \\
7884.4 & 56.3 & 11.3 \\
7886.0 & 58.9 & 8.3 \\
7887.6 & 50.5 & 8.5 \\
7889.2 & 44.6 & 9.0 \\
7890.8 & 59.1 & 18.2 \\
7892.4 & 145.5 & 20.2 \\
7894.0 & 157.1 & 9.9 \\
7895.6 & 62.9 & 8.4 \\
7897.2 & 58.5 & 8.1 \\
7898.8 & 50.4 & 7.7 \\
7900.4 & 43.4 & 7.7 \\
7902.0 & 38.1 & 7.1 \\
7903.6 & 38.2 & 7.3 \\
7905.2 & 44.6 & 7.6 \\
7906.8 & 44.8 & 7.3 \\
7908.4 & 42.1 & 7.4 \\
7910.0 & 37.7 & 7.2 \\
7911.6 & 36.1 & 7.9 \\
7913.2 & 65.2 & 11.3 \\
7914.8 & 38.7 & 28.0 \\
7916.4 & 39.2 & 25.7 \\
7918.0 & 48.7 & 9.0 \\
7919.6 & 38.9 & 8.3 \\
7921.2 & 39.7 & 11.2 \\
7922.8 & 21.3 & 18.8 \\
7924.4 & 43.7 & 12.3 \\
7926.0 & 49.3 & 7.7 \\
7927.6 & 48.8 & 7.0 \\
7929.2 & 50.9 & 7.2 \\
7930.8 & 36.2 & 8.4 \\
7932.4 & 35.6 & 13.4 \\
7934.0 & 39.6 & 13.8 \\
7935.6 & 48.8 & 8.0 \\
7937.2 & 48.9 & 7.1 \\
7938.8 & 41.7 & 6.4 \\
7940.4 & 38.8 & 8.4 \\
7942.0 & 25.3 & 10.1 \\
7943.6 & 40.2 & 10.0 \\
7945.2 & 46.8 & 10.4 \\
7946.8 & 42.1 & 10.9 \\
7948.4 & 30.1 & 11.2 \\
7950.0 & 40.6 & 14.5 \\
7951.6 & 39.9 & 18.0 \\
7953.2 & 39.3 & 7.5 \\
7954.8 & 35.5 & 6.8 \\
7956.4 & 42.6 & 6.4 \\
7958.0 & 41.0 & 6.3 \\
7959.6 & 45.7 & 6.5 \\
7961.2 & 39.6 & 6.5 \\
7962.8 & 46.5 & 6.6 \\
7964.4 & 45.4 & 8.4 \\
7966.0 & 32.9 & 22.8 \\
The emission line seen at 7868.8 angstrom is H-alpha 6563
